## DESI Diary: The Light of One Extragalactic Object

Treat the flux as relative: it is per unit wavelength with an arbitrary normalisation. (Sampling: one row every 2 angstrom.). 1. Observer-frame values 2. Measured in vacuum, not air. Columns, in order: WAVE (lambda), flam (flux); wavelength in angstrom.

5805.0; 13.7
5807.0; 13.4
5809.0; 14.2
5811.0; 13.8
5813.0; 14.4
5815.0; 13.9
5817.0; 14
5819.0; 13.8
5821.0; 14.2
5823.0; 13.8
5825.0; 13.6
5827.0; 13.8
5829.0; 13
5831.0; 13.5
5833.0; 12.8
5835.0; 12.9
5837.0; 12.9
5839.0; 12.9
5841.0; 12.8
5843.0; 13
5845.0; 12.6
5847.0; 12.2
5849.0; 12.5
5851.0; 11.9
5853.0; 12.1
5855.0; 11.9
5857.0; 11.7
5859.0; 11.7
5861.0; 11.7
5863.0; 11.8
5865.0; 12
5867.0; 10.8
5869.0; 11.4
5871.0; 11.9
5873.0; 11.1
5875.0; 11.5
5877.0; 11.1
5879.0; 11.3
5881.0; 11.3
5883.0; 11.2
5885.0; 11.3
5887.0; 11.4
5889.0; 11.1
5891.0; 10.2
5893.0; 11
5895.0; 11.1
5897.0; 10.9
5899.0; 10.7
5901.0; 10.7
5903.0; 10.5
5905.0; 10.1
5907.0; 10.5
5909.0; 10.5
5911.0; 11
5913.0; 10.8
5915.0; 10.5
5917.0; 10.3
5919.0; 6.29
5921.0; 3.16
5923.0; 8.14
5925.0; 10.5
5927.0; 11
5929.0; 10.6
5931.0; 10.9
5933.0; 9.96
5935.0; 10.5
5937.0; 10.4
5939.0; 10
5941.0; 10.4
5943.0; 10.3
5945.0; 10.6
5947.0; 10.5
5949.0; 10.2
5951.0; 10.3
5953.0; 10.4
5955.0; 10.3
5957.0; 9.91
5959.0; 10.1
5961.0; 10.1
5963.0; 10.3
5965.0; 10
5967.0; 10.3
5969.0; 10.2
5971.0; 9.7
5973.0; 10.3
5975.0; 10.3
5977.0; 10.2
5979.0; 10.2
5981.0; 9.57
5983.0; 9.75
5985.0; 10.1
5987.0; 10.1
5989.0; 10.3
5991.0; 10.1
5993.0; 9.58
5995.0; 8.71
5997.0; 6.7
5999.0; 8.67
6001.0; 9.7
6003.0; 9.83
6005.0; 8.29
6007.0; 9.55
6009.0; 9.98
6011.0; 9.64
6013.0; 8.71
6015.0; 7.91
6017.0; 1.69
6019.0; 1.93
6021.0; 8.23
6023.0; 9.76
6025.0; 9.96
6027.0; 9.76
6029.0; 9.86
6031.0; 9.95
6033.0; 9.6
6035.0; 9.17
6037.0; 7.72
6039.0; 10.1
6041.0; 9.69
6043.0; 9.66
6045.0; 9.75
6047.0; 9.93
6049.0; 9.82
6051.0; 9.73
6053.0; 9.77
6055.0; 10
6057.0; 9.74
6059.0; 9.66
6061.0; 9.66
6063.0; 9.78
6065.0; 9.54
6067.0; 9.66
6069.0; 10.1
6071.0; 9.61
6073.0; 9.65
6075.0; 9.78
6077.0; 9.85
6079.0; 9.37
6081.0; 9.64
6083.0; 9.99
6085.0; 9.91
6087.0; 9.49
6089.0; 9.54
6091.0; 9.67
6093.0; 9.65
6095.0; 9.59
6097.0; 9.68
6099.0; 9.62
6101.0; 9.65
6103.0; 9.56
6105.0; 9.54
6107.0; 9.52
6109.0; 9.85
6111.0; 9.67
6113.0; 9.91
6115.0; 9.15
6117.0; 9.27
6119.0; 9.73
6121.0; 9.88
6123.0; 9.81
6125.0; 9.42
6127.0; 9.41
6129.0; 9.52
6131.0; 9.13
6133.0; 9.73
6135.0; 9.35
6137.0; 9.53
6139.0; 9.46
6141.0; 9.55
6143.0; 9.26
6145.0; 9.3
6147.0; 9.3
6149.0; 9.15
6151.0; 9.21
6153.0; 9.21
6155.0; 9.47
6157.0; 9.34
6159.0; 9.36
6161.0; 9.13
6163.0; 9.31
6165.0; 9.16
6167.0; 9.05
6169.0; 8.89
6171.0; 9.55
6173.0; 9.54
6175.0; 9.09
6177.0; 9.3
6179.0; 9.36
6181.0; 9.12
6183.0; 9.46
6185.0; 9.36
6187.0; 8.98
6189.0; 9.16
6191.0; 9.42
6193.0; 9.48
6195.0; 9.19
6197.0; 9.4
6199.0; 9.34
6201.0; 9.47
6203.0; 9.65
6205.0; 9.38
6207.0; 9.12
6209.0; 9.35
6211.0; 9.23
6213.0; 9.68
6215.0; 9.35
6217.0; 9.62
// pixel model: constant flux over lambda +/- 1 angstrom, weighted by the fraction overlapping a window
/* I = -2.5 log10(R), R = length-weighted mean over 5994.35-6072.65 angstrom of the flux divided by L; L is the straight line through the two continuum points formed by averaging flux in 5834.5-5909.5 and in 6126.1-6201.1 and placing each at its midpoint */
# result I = 0.14 mag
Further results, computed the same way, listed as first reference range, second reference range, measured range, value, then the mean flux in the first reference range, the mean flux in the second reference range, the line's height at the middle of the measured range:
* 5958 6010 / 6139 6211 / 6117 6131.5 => -0.02 mag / 9.72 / 9.3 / 9.41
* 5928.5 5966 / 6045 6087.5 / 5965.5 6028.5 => 0.12 mag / 10.3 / 9.75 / 10.1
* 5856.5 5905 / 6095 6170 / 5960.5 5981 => 0.05 mag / 11.2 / 9.44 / 10.6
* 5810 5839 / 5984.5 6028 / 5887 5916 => 0.07 mag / 13.6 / 8.58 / 11.5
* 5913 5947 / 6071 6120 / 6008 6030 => 0.21 mag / 9.66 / 9.64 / 9.65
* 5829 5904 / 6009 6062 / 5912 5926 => 0.26 mag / 11.7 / 8.92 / 10.9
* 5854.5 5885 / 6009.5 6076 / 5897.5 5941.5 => 0.09 mag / 11.5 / 9.08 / 10.8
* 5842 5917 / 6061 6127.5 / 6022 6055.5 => 0.05 mag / 11.3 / 9.65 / 10.1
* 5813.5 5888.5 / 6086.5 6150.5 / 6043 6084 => 0.04 mag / 12.4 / 9.53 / 10.1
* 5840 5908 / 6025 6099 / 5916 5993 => 0.08 mag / 11.4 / 9.67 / 10.7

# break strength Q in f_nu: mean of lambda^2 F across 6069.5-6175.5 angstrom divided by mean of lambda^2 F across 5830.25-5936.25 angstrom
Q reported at 0.9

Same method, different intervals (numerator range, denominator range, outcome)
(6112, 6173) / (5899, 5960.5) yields 1.01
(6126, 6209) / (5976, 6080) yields 1.06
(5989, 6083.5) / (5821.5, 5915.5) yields 0.82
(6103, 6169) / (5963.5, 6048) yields 1.07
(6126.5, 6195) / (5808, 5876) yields 0.82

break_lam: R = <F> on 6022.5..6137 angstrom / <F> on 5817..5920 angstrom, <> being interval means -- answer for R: 0.8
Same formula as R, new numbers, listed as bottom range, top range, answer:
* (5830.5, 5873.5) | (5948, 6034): 0.76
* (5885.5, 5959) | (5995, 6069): 0.88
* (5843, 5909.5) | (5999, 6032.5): 0.74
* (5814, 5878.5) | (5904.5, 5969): 0.80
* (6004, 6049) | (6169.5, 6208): 1.07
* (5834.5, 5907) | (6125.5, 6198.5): 0.81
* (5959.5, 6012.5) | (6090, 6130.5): 0.99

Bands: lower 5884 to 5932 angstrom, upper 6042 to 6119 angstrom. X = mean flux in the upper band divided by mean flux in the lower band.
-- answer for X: 0.96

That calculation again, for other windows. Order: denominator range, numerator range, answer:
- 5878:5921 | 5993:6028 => 0.79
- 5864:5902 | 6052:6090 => 0.87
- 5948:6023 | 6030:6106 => 1.04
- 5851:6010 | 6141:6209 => 0.90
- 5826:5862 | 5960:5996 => 0.80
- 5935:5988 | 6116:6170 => 0.92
